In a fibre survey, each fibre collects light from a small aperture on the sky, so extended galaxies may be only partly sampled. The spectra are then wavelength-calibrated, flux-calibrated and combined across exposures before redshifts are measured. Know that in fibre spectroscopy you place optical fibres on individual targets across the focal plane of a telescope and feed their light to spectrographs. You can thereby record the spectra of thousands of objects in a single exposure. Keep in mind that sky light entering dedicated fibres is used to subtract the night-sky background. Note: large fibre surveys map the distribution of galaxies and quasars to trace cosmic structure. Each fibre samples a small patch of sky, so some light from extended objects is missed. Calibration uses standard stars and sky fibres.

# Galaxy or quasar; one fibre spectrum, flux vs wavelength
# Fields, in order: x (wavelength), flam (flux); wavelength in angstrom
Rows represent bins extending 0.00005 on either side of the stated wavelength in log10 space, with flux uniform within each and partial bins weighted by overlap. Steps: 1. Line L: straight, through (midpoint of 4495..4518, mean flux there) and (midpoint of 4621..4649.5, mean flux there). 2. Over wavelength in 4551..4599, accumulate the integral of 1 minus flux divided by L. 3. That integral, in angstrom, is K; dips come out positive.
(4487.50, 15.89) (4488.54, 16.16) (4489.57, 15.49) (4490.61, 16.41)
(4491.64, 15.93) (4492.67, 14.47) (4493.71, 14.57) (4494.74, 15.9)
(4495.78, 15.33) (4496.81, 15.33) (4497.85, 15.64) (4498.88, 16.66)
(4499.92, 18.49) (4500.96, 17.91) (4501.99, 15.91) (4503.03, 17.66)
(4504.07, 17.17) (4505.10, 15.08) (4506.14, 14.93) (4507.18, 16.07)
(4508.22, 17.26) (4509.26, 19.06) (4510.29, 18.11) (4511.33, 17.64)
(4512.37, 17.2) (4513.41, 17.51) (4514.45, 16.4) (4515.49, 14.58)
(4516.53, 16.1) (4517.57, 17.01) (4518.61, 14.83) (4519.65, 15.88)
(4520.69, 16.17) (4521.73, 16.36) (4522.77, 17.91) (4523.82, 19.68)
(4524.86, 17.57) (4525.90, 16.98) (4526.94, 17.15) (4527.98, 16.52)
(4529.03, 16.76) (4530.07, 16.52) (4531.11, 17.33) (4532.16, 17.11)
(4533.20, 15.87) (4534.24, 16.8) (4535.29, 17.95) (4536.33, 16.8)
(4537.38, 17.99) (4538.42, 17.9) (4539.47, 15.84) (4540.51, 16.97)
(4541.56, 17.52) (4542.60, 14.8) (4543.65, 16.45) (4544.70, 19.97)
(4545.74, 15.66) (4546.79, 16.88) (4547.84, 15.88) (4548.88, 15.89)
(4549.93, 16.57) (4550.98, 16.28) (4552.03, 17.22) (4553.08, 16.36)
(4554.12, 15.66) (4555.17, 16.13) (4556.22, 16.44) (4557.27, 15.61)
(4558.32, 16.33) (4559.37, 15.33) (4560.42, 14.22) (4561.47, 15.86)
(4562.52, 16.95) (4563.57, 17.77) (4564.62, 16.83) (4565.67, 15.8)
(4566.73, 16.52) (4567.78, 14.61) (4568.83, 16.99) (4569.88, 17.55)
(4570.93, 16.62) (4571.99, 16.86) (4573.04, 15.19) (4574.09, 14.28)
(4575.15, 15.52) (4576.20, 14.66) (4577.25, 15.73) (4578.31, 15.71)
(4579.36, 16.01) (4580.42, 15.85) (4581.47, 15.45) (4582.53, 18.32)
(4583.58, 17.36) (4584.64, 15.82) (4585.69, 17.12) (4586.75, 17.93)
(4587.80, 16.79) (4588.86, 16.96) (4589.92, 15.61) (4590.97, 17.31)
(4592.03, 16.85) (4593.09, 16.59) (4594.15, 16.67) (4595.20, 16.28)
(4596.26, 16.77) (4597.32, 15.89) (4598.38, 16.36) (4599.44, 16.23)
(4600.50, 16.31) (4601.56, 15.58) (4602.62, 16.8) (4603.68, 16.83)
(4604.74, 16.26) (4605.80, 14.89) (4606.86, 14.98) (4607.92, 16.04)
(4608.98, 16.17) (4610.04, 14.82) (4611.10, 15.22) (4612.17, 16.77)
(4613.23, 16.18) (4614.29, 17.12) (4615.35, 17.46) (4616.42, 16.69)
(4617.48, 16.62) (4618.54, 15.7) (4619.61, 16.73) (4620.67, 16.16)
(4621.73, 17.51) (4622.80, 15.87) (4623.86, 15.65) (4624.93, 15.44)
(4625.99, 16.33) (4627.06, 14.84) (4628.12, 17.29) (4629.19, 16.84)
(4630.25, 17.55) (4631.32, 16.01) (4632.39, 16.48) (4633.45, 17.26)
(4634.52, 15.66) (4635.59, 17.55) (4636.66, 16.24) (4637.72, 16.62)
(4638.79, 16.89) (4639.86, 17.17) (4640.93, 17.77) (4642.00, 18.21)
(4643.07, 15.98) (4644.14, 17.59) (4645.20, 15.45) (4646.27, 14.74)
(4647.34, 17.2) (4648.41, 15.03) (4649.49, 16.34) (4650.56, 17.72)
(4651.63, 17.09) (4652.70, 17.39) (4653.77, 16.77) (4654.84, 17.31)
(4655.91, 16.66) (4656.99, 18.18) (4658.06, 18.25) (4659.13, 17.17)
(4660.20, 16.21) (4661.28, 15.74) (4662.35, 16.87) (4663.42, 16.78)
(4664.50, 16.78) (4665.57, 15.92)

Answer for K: 0.9 angstrom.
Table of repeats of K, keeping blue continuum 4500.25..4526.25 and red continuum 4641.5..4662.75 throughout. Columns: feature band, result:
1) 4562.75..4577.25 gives 0.6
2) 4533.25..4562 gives 0.6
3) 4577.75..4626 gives 1.3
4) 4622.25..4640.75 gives 0.4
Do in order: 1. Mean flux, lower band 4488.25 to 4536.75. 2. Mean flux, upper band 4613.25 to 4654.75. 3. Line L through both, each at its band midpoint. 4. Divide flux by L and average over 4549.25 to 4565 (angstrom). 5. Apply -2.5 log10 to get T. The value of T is 0.03 mag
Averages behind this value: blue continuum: 16.6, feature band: 16.2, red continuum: 16.6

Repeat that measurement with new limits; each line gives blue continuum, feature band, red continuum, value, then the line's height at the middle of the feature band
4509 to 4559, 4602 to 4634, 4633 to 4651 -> 0.03 mag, 16.7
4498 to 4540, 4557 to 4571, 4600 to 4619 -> 0.02 mag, 16.5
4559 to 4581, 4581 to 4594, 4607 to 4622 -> -0.05 mag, 16.1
